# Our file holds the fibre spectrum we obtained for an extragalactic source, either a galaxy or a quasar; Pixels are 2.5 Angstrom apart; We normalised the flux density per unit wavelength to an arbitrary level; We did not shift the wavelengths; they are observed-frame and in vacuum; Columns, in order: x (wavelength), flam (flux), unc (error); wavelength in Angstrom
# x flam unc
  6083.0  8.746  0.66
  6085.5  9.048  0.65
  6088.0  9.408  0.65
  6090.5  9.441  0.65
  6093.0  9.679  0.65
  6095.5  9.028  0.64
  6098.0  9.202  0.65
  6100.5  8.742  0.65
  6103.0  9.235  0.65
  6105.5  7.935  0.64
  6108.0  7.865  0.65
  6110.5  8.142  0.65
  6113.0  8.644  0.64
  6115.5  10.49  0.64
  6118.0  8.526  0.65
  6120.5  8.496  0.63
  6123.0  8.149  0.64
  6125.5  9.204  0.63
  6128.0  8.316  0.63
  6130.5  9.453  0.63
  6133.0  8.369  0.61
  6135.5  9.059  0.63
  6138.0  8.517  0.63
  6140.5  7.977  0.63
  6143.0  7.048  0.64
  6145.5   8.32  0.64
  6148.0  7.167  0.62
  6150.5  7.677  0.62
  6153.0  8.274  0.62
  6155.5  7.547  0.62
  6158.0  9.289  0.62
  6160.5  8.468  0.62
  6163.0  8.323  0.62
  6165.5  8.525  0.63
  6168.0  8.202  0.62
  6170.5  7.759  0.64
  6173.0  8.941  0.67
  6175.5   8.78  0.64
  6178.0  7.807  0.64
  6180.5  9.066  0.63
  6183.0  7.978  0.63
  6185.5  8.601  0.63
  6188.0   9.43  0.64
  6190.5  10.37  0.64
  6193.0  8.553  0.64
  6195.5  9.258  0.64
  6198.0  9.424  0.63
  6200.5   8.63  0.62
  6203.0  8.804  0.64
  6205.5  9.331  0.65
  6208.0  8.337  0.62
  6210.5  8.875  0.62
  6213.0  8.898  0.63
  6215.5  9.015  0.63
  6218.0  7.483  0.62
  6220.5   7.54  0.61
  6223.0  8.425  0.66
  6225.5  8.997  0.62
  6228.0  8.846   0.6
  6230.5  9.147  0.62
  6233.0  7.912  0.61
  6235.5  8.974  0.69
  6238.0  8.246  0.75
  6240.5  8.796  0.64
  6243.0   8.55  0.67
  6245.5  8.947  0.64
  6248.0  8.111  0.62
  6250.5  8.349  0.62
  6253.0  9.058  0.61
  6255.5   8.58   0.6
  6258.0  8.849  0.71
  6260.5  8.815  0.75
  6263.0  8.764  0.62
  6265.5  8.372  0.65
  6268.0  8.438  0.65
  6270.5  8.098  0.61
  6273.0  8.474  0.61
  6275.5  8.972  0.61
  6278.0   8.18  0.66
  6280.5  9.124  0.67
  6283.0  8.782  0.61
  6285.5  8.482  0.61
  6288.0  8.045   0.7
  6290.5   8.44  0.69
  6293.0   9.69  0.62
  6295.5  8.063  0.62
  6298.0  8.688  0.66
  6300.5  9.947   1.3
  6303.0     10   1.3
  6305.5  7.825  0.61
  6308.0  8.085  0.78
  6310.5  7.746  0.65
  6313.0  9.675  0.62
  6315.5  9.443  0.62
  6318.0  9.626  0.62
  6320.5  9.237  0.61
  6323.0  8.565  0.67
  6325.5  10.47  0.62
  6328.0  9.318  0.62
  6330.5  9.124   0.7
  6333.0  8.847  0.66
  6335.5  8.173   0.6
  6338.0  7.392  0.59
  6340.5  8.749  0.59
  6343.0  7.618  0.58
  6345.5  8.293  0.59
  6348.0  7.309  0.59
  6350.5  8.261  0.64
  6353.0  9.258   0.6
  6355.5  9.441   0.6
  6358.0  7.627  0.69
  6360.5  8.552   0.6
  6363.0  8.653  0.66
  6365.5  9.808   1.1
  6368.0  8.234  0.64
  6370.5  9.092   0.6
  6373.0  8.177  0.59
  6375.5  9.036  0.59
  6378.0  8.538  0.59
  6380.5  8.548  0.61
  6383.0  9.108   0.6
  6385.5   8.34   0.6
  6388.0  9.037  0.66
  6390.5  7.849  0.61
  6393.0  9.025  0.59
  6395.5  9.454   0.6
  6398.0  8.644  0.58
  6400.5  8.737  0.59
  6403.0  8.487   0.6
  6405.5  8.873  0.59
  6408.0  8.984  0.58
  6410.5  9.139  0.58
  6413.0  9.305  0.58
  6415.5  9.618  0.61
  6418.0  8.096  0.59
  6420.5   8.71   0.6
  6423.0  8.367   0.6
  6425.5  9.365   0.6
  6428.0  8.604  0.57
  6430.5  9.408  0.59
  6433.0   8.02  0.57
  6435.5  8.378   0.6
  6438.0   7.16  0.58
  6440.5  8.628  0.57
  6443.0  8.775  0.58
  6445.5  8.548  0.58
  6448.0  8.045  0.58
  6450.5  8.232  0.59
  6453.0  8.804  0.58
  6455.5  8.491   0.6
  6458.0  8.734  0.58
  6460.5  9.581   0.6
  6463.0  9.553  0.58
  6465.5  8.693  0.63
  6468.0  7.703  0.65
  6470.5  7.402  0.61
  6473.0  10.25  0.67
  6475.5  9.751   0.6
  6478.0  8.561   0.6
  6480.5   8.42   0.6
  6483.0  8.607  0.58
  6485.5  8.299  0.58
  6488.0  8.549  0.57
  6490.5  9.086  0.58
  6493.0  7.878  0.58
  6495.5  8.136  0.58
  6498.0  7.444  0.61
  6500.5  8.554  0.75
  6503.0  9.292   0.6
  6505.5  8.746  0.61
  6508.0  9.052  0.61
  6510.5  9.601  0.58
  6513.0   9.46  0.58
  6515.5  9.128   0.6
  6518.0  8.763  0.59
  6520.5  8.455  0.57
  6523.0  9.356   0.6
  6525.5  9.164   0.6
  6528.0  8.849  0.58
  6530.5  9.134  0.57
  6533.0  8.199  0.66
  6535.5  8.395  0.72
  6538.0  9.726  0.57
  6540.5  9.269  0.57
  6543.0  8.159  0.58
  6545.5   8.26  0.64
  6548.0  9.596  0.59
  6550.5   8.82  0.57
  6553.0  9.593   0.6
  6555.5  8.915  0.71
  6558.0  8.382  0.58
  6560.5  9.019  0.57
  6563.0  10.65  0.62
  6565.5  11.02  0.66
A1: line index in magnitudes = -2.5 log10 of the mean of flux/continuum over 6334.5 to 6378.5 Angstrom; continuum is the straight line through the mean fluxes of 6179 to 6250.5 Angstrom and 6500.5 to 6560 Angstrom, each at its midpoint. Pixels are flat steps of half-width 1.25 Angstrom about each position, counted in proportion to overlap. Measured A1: 0.05 mag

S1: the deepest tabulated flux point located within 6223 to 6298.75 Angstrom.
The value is 7.912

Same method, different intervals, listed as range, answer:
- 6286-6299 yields 8.045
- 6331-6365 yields 7.309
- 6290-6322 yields 7.746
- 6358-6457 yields 7.16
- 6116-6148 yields 7.048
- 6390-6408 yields 7.849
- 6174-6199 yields 7.807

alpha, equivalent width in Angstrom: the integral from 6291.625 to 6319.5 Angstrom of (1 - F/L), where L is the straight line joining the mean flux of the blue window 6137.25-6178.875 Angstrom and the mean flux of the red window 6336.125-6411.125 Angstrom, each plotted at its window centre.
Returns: -1.72 Angstrom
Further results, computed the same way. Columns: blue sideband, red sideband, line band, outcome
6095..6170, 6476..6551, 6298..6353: -0.89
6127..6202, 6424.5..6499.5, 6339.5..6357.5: 0.34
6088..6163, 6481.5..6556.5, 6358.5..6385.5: 0.00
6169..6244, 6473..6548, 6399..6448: 0.54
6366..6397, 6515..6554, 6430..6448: 0.92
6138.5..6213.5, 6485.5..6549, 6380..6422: -0.58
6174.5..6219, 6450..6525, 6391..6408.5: -0.12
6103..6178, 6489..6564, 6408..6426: -0.36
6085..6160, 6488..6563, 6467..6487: 0.46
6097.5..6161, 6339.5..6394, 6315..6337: -1.60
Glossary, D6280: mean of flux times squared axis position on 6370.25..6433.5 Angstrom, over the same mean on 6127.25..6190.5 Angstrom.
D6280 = 1.1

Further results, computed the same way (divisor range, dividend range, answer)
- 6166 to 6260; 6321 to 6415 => 1.06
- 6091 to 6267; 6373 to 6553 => 1.11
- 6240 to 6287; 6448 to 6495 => 1.08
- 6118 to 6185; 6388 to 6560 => 1.16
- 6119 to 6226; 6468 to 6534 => 1.14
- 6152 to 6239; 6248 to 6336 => 1.05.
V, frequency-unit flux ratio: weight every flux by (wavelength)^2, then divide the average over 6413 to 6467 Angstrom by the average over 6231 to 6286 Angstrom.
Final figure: 1.07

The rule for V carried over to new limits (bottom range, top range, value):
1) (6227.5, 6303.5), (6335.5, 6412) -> 1.03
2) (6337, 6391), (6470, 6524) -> 1.08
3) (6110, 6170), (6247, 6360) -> 1.09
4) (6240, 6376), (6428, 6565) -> 1.07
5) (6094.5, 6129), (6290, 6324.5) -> 1.09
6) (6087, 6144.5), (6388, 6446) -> 1.10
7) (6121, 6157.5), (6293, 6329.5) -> 1.16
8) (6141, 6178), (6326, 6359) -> 1.10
